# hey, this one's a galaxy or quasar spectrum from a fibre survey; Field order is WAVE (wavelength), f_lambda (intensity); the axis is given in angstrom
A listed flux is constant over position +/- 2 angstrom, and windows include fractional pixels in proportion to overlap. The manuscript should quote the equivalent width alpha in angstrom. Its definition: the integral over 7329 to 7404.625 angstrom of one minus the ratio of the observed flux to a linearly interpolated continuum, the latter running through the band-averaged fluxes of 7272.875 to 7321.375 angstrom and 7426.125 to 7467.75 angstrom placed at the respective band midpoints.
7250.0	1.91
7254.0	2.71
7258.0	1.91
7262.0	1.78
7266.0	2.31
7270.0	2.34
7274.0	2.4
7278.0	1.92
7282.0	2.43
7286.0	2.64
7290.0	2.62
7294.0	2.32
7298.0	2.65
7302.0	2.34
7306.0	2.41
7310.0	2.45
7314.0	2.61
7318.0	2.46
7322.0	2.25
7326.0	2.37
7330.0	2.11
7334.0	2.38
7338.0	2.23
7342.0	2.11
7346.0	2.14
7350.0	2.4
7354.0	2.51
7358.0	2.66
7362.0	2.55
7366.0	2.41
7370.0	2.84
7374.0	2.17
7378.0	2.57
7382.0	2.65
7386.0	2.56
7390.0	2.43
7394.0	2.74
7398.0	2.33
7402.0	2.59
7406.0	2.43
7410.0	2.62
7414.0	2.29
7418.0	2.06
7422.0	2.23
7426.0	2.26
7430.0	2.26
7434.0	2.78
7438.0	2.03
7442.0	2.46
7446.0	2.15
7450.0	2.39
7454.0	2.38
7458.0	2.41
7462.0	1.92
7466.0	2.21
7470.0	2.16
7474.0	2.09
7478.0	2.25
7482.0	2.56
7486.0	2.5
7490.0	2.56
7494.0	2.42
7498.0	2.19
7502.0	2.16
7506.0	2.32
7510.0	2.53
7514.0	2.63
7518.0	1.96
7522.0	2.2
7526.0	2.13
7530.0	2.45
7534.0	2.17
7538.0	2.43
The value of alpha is -2.4 angstrom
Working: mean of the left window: 2.43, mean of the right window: 2.3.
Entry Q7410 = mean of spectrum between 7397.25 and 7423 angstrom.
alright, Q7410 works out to 2.37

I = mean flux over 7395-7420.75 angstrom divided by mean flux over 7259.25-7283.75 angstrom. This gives 1.10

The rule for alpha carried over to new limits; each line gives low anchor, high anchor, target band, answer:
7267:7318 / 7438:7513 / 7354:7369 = -1.1 angstrom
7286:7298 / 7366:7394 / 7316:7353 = 3.7 angstrom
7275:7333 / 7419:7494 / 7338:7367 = -0.2 angstrom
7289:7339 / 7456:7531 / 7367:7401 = -2.5 angstrom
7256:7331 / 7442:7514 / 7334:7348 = 0.8 angstrom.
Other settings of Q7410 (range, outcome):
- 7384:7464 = 2.37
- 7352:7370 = 2.57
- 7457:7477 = 2.15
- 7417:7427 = 2.19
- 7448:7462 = 2.33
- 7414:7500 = 2.3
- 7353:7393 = 2.54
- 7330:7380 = 2.4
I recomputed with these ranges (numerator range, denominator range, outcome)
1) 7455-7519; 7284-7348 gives 0.97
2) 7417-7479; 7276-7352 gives 0.96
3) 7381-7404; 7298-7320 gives 1.03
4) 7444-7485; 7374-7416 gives 0.90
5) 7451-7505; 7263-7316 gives 0.95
